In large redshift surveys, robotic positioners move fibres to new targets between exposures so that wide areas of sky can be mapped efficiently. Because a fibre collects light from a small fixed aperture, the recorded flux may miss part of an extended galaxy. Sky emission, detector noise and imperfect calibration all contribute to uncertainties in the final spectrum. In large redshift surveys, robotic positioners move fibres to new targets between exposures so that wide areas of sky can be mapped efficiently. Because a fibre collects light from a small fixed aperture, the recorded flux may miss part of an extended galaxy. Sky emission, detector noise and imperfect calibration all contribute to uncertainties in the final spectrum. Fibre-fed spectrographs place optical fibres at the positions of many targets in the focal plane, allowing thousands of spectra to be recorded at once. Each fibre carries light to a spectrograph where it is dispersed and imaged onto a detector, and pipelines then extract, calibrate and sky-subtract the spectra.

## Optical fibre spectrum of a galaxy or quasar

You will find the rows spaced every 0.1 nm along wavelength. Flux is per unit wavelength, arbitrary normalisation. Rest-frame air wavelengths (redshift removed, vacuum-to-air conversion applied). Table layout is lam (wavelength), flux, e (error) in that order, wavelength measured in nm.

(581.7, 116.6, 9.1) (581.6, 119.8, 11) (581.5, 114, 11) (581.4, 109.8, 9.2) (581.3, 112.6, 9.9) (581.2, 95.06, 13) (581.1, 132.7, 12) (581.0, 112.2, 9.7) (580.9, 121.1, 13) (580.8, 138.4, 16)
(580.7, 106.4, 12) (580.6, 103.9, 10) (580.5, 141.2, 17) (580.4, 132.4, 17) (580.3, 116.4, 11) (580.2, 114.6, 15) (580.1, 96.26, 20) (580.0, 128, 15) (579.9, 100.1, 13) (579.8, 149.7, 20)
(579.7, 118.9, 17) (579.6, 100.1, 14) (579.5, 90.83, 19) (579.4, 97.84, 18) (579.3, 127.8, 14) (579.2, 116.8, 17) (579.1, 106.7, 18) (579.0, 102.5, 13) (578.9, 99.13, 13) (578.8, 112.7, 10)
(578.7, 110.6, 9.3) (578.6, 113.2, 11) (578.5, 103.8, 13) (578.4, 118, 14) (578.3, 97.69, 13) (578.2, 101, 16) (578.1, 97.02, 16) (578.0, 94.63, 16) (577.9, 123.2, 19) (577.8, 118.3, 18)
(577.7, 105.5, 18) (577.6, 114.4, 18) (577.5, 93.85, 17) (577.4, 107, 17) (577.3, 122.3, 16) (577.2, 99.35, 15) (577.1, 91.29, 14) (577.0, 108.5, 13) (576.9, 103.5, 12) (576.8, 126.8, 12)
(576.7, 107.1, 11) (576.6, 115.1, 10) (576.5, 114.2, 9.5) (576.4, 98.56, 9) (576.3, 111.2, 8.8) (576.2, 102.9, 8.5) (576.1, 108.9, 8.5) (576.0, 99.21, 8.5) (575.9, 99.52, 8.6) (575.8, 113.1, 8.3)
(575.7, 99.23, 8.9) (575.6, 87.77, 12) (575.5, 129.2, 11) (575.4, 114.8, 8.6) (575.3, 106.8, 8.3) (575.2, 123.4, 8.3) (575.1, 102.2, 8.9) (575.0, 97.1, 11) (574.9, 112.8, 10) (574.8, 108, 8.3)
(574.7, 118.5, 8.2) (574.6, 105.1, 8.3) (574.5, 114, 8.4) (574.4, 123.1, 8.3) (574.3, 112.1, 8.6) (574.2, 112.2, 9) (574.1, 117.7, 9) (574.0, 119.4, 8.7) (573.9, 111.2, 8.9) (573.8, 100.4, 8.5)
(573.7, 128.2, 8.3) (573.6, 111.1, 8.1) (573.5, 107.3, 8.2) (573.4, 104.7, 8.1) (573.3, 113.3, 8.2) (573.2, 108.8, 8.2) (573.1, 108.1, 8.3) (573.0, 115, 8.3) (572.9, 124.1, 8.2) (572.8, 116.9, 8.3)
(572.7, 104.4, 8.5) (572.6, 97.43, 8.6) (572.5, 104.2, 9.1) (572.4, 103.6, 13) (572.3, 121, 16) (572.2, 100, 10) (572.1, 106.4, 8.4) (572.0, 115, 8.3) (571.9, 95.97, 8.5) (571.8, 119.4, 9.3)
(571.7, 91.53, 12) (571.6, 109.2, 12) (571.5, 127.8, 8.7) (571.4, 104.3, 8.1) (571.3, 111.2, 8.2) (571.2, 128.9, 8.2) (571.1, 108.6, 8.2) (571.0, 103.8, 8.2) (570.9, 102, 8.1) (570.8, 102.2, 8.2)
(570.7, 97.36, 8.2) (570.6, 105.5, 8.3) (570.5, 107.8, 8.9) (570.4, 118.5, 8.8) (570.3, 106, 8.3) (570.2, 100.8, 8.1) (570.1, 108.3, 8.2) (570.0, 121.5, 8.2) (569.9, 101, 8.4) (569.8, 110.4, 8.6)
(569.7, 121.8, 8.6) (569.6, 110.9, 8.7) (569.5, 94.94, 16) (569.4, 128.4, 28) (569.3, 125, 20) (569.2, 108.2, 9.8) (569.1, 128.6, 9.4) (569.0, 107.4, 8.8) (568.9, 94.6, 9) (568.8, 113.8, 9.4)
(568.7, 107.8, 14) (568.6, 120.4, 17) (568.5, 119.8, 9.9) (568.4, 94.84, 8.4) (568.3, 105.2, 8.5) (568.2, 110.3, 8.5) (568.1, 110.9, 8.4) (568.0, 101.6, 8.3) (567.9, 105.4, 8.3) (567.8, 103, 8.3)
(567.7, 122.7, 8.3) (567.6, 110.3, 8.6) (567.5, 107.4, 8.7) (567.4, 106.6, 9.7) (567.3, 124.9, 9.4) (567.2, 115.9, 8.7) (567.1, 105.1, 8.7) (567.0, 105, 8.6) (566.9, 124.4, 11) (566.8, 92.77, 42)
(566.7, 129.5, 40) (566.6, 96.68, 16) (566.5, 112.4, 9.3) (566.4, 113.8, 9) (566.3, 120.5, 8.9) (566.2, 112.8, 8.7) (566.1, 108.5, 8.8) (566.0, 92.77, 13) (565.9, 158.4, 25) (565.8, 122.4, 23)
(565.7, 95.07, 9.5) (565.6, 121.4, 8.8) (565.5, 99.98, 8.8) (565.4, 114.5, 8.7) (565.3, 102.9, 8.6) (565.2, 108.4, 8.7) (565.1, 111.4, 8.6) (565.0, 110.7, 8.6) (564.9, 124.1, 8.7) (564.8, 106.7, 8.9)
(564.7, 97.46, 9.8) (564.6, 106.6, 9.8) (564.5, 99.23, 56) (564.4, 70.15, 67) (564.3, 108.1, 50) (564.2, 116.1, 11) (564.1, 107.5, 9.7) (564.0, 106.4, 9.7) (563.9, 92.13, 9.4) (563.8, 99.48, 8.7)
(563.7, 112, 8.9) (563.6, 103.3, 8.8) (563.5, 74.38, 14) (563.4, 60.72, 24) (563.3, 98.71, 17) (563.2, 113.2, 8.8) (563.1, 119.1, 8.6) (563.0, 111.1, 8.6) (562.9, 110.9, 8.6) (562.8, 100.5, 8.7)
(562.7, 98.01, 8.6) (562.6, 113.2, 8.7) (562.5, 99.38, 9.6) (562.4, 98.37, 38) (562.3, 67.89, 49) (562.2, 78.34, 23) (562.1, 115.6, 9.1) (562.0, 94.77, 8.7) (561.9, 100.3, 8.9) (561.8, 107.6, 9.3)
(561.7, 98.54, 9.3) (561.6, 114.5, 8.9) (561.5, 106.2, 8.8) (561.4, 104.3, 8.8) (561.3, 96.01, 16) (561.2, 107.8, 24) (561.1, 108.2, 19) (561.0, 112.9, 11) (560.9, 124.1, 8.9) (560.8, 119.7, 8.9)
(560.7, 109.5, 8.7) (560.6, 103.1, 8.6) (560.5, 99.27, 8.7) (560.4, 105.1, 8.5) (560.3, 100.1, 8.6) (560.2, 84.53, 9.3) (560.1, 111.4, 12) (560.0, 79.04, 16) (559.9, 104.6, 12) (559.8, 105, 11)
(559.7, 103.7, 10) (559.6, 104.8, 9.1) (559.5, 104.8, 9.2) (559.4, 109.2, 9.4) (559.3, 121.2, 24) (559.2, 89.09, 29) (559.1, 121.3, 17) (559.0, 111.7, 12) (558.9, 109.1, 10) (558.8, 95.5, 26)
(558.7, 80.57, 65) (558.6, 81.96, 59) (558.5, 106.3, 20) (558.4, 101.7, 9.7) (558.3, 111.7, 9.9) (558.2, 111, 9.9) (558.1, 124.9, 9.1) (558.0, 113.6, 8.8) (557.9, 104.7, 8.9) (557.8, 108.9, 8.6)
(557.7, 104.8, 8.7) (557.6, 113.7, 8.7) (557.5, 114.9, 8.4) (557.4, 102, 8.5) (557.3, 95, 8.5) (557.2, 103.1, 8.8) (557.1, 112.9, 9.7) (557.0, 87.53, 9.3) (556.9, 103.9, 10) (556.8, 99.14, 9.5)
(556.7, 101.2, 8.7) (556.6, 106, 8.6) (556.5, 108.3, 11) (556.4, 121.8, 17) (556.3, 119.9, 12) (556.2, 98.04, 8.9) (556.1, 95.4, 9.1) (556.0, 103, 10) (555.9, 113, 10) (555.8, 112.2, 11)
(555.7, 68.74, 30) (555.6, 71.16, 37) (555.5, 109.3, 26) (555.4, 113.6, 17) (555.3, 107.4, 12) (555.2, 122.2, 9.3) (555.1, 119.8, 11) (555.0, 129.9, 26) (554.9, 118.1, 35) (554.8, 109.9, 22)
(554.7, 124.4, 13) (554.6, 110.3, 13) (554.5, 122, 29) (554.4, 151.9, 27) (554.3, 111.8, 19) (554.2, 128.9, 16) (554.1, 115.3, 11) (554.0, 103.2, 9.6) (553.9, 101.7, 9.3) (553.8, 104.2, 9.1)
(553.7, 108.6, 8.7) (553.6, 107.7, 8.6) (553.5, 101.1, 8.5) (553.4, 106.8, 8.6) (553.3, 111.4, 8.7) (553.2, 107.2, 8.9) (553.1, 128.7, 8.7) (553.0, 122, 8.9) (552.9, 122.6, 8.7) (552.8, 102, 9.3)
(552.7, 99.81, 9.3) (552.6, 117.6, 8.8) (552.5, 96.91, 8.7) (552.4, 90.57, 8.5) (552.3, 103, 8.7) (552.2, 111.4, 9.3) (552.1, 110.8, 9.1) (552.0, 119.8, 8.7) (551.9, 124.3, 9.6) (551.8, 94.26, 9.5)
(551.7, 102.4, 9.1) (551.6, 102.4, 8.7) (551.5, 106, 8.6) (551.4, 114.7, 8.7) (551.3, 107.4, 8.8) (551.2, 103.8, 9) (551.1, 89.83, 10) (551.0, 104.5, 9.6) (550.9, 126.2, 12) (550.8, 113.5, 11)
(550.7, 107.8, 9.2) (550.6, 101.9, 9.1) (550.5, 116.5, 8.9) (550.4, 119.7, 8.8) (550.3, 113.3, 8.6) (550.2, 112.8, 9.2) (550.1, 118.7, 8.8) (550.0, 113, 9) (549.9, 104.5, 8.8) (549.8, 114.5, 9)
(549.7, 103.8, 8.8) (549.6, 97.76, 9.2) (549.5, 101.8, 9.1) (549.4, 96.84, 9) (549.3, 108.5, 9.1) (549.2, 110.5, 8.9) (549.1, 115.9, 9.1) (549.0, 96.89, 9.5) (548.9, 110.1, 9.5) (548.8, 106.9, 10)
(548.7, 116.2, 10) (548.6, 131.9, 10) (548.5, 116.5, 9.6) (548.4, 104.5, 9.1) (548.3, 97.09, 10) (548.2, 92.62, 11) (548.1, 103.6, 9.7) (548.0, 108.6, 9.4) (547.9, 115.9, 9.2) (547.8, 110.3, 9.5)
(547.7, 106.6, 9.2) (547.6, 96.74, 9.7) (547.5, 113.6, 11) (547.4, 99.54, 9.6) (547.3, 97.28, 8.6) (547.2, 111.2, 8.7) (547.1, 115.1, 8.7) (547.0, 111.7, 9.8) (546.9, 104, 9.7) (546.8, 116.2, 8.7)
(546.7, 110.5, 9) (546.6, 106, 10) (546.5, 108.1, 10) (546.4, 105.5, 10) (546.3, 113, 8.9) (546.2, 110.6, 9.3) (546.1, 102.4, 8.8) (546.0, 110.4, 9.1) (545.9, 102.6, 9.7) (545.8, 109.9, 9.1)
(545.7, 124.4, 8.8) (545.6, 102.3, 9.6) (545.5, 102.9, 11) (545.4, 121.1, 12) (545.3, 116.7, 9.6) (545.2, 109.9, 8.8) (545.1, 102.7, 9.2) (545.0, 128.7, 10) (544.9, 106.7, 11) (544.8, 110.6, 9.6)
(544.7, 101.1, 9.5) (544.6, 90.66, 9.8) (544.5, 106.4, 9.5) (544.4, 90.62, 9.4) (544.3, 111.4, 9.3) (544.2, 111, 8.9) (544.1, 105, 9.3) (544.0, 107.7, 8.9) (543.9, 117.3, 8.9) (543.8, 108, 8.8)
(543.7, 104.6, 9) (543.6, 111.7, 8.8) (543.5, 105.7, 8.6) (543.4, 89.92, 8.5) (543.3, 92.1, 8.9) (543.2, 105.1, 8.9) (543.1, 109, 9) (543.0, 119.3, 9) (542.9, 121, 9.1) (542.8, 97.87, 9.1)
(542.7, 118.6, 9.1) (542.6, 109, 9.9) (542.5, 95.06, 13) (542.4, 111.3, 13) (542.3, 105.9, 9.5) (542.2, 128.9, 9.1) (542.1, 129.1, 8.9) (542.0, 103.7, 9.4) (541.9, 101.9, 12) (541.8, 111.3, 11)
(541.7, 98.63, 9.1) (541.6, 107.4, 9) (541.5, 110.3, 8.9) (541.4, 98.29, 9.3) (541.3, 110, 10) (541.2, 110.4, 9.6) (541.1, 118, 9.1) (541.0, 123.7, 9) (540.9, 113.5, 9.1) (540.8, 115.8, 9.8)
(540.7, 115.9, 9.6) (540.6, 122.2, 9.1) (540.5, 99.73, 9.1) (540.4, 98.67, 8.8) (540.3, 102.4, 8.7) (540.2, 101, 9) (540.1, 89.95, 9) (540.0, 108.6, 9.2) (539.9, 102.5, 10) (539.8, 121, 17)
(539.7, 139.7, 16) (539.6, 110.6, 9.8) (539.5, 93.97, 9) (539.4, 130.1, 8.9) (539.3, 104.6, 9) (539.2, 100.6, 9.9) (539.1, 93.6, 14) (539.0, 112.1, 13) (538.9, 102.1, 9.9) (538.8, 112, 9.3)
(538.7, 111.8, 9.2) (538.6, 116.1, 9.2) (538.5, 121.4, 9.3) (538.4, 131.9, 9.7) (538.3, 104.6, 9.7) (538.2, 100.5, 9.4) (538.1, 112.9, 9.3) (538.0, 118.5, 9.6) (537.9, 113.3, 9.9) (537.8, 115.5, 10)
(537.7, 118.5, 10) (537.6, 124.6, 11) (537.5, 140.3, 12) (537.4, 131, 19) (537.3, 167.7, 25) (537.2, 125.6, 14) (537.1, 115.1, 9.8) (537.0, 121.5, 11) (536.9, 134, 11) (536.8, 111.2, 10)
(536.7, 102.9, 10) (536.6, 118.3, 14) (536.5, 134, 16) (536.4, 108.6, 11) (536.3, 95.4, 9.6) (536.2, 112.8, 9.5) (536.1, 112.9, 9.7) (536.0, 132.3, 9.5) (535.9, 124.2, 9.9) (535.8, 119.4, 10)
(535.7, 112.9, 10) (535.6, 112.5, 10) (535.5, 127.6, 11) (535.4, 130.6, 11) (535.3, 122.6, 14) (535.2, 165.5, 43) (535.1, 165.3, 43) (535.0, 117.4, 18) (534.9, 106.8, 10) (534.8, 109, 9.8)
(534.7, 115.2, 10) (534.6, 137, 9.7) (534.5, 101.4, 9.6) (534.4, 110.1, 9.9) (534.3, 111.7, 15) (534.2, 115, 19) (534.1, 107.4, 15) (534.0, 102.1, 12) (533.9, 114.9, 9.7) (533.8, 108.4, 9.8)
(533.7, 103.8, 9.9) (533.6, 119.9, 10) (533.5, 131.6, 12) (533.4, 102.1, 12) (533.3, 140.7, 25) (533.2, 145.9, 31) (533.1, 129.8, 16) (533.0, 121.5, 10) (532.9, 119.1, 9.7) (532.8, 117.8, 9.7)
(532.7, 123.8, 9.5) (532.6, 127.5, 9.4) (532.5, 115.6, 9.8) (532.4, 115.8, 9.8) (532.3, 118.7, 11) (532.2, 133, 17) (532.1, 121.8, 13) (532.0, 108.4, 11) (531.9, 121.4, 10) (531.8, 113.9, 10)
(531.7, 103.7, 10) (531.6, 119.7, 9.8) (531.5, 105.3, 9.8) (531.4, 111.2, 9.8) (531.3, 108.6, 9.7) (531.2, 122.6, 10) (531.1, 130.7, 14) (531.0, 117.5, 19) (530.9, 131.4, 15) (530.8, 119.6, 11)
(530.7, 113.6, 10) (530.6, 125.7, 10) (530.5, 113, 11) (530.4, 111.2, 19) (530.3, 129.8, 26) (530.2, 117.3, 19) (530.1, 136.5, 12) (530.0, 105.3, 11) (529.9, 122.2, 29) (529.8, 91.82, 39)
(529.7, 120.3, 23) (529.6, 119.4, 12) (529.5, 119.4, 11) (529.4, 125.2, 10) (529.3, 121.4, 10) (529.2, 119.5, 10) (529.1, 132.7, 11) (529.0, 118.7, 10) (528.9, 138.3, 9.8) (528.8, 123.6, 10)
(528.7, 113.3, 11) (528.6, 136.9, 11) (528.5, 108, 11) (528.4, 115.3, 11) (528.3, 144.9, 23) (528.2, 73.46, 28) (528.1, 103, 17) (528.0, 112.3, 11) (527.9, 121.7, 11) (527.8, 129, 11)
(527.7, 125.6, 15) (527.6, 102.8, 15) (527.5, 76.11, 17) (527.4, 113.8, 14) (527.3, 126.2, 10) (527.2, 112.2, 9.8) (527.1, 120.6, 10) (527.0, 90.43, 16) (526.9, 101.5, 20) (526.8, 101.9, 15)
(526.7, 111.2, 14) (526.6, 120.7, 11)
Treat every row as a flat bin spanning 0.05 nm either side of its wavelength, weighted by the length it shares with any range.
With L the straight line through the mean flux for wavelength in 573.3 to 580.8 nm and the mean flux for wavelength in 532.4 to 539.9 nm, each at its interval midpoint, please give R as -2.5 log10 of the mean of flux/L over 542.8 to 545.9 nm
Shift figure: 0.090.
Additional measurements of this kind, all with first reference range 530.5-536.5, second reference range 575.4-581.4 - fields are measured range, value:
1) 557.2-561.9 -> 0.088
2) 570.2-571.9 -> 0.034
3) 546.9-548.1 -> 0.088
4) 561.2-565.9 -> 0.102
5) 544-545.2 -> 0.107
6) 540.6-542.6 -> 0.062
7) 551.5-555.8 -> 0.048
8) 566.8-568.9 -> 0.025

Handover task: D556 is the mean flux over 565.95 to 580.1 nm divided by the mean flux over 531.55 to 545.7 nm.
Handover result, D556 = 0.96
